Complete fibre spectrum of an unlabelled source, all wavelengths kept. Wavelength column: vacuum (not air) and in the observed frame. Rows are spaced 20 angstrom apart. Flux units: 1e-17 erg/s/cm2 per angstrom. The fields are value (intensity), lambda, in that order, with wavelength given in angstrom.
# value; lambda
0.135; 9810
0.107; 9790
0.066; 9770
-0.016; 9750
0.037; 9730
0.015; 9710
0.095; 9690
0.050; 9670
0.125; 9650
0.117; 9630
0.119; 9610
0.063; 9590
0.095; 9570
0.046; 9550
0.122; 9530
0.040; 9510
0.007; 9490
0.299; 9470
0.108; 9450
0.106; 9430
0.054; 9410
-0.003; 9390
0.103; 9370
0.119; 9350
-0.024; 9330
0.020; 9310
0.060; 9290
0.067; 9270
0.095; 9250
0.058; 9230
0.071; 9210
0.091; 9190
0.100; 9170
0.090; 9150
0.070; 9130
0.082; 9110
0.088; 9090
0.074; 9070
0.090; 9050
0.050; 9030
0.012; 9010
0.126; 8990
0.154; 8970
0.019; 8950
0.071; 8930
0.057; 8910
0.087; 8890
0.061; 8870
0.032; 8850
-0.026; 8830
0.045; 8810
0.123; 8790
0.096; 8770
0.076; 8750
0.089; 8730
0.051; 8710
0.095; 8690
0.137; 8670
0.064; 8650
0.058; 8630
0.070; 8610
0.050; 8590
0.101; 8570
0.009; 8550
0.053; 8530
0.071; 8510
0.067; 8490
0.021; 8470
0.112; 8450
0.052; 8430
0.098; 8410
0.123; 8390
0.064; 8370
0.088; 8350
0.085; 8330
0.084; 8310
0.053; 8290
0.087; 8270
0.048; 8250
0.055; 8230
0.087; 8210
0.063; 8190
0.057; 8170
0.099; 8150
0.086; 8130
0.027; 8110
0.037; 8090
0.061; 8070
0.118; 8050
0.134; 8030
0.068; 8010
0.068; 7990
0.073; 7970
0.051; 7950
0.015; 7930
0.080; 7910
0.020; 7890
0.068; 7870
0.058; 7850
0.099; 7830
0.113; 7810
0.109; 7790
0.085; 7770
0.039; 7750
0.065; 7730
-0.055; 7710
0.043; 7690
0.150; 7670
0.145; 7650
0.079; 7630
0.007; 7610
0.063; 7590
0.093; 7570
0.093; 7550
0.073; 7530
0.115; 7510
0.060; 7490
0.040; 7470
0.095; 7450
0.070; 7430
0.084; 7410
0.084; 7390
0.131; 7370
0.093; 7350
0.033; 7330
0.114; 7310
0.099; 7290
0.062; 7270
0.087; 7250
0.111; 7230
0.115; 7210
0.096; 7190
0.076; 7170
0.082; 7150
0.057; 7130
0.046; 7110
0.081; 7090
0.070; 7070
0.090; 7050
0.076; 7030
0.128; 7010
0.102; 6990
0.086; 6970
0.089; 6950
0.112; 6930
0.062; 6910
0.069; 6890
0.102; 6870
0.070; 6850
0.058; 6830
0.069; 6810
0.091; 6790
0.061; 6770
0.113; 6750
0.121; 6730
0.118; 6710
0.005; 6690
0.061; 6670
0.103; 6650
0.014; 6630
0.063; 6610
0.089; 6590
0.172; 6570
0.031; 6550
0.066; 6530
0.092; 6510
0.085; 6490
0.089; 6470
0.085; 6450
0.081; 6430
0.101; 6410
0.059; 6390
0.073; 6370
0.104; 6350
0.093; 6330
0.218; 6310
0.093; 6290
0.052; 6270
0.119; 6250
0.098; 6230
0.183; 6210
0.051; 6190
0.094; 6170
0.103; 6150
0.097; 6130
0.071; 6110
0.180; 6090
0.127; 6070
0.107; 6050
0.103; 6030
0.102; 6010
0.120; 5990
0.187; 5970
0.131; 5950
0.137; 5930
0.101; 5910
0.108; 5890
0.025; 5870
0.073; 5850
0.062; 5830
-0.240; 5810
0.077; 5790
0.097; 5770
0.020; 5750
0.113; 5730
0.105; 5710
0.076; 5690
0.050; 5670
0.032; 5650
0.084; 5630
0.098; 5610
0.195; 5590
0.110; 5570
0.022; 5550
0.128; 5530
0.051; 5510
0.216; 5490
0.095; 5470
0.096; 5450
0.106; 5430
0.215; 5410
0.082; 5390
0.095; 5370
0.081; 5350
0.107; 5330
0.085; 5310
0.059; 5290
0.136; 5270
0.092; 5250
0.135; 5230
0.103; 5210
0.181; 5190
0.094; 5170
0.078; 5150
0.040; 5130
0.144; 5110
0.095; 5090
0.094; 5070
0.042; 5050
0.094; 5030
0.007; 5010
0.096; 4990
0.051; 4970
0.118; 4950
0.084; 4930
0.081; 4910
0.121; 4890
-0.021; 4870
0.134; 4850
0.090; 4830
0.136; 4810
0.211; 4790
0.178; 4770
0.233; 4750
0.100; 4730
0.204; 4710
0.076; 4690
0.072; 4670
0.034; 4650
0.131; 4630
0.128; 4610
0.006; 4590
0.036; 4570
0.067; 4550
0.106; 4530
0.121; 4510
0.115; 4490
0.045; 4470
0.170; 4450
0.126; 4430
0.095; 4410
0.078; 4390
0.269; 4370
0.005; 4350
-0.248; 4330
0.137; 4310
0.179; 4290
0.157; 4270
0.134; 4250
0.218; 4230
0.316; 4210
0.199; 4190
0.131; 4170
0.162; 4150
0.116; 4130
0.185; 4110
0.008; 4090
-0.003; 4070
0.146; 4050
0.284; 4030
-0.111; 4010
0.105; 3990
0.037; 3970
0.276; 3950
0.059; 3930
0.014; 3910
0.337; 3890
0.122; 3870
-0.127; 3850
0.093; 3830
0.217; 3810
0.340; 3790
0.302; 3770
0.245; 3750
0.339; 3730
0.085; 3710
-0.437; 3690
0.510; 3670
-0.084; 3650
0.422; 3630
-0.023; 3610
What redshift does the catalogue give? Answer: 1.05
